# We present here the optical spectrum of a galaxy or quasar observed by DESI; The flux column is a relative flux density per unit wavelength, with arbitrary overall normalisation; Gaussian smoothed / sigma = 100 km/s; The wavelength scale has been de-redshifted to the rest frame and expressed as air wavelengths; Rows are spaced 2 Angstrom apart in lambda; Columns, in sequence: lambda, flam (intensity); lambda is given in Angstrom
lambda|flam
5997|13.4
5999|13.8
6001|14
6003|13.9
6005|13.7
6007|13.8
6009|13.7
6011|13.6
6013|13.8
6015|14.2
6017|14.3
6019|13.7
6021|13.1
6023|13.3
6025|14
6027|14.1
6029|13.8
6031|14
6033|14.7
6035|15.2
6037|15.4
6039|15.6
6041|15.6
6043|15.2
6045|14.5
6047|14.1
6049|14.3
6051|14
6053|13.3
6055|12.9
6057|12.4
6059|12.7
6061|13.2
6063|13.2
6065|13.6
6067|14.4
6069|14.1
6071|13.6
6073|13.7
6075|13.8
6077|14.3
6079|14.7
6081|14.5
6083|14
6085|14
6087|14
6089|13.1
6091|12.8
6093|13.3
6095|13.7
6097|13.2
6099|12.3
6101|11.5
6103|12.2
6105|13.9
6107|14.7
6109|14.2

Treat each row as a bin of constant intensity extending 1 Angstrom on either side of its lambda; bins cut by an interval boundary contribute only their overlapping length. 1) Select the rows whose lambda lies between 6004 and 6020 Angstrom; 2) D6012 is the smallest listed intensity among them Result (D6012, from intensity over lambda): 13.6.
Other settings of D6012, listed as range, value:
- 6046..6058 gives 12.4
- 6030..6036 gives 14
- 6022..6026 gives 13.3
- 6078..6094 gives 12.8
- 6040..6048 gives 14.1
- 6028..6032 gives 13.8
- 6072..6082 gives 13.7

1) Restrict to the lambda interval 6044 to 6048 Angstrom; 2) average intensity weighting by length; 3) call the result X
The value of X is 14.3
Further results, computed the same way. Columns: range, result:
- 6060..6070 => 13.7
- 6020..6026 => 13.5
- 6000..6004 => 13.9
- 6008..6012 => 13.6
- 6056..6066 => 13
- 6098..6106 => 12.5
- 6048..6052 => 14.2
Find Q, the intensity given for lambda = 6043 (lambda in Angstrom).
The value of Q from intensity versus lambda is 15.2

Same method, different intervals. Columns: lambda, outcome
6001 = 14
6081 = 14.5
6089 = 13.1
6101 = 11.5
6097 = 13.2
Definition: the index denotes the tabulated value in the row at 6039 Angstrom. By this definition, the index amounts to 15.6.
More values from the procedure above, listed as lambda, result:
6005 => 13.7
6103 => 12.2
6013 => 13.8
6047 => 14.1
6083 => 14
